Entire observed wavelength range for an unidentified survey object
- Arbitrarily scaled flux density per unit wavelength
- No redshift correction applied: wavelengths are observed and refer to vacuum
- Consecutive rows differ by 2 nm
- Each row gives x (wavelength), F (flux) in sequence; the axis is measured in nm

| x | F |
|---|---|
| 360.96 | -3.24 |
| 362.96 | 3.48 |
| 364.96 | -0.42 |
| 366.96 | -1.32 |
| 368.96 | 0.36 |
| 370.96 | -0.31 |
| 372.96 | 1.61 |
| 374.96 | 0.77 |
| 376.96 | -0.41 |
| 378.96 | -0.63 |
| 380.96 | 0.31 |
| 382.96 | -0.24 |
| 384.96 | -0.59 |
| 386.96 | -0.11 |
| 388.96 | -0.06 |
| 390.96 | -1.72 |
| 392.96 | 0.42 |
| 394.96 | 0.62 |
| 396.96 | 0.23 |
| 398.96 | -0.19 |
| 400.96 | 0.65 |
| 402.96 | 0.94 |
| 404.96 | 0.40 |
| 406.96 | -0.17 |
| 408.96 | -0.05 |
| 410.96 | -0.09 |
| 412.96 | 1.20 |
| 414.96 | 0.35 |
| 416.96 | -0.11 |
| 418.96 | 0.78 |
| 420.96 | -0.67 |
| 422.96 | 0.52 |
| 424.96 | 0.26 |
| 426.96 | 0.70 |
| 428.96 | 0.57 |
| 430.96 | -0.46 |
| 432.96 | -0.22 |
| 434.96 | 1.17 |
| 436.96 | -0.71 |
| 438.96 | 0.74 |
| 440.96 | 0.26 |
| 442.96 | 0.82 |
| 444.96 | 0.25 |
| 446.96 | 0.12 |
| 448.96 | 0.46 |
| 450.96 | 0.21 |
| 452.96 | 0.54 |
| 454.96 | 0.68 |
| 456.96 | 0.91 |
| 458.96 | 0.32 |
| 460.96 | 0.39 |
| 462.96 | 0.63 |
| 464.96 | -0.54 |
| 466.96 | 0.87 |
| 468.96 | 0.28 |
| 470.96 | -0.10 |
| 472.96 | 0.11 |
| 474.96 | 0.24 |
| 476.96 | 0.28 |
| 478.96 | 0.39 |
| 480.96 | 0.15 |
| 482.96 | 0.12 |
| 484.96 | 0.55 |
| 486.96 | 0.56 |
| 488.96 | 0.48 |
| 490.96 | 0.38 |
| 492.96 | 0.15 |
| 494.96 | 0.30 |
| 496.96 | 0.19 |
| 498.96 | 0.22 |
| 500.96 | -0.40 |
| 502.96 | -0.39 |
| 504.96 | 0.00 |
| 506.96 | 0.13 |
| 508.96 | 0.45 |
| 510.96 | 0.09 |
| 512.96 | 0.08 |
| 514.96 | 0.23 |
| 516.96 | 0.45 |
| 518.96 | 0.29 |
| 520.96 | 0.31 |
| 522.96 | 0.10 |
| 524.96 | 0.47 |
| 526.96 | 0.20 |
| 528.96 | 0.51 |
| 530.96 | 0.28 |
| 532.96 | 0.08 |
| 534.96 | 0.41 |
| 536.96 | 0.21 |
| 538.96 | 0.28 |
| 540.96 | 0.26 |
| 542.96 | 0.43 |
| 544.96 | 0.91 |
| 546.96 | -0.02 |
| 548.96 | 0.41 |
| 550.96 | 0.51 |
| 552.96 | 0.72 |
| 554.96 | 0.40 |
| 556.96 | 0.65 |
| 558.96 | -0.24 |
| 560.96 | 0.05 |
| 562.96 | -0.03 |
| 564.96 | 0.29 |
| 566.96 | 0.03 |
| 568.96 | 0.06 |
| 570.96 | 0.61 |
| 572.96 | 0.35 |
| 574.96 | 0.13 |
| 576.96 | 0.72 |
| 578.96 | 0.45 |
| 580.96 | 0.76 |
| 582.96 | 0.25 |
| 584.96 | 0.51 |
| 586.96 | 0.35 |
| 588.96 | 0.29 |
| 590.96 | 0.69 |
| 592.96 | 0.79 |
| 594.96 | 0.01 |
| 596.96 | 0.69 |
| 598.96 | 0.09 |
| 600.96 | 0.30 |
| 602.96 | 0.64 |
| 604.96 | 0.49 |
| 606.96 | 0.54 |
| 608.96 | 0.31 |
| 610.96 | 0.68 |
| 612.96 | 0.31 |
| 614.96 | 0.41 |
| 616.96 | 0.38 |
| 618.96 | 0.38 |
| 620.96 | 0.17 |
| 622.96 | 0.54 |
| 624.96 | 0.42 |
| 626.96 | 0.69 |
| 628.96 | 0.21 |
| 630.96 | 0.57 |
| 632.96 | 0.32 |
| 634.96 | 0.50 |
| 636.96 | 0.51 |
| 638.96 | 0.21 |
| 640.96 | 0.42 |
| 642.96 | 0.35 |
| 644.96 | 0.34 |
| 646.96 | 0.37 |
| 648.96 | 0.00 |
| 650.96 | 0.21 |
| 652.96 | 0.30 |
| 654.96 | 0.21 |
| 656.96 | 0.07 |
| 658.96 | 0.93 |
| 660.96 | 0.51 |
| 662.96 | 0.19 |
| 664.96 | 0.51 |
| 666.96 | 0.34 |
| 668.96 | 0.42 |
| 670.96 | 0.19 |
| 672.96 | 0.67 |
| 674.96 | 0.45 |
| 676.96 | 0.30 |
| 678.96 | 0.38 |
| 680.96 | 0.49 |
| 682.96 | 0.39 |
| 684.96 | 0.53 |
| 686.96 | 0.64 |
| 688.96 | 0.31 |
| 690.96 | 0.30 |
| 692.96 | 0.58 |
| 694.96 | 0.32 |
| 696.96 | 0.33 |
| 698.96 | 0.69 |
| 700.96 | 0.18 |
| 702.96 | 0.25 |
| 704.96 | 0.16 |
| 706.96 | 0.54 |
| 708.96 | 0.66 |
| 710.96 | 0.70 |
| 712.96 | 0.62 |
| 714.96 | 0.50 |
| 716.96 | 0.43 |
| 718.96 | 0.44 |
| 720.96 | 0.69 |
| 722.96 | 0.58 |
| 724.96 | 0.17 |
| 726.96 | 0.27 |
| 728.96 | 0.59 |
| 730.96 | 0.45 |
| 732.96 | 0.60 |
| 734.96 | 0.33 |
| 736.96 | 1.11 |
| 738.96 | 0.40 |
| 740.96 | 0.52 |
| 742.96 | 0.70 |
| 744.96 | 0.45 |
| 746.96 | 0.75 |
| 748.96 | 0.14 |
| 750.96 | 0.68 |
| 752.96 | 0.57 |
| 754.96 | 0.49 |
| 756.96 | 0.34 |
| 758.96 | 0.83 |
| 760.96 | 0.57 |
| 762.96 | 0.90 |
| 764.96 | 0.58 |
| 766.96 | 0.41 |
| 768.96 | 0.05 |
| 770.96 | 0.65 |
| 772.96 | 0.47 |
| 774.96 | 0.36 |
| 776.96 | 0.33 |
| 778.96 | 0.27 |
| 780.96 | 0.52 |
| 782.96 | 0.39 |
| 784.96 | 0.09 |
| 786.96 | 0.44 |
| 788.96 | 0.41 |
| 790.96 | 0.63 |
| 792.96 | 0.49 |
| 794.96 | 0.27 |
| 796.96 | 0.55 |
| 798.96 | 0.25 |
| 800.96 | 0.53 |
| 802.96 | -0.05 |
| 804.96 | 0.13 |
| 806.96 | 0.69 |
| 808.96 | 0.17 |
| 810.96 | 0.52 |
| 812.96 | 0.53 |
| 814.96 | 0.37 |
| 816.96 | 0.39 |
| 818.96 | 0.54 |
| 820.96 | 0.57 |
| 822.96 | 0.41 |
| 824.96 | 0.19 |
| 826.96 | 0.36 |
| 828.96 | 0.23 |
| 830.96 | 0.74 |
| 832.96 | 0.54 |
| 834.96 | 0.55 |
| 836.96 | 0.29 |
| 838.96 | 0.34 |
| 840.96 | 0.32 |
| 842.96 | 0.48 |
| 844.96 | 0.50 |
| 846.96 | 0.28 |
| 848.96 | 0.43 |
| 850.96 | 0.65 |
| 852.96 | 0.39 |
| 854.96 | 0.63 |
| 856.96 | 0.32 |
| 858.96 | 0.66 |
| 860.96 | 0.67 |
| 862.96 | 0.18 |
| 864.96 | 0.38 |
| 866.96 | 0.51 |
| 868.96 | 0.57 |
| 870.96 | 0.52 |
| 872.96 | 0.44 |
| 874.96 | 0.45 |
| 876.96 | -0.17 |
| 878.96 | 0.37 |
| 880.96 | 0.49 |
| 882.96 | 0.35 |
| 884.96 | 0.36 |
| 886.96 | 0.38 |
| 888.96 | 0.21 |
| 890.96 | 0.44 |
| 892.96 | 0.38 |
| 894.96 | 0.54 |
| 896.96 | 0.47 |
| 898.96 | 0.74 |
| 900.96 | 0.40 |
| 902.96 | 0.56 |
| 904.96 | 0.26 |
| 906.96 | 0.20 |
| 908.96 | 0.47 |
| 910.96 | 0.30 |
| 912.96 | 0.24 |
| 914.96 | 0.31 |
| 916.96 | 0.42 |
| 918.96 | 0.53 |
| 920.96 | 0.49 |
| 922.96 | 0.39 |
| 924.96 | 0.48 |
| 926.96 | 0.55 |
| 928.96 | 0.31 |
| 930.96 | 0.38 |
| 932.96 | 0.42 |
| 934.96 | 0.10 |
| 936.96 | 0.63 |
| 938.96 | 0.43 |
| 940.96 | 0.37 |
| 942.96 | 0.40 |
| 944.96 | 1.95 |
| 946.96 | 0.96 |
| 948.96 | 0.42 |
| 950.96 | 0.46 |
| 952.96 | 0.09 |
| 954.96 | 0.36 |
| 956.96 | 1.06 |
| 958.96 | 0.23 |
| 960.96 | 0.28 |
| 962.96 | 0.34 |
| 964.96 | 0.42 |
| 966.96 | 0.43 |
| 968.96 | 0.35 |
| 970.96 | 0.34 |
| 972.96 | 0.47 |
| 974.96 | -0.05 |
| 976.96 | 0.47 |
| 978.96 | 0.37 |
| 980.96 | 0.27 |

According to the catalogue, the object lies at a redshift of 0.77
